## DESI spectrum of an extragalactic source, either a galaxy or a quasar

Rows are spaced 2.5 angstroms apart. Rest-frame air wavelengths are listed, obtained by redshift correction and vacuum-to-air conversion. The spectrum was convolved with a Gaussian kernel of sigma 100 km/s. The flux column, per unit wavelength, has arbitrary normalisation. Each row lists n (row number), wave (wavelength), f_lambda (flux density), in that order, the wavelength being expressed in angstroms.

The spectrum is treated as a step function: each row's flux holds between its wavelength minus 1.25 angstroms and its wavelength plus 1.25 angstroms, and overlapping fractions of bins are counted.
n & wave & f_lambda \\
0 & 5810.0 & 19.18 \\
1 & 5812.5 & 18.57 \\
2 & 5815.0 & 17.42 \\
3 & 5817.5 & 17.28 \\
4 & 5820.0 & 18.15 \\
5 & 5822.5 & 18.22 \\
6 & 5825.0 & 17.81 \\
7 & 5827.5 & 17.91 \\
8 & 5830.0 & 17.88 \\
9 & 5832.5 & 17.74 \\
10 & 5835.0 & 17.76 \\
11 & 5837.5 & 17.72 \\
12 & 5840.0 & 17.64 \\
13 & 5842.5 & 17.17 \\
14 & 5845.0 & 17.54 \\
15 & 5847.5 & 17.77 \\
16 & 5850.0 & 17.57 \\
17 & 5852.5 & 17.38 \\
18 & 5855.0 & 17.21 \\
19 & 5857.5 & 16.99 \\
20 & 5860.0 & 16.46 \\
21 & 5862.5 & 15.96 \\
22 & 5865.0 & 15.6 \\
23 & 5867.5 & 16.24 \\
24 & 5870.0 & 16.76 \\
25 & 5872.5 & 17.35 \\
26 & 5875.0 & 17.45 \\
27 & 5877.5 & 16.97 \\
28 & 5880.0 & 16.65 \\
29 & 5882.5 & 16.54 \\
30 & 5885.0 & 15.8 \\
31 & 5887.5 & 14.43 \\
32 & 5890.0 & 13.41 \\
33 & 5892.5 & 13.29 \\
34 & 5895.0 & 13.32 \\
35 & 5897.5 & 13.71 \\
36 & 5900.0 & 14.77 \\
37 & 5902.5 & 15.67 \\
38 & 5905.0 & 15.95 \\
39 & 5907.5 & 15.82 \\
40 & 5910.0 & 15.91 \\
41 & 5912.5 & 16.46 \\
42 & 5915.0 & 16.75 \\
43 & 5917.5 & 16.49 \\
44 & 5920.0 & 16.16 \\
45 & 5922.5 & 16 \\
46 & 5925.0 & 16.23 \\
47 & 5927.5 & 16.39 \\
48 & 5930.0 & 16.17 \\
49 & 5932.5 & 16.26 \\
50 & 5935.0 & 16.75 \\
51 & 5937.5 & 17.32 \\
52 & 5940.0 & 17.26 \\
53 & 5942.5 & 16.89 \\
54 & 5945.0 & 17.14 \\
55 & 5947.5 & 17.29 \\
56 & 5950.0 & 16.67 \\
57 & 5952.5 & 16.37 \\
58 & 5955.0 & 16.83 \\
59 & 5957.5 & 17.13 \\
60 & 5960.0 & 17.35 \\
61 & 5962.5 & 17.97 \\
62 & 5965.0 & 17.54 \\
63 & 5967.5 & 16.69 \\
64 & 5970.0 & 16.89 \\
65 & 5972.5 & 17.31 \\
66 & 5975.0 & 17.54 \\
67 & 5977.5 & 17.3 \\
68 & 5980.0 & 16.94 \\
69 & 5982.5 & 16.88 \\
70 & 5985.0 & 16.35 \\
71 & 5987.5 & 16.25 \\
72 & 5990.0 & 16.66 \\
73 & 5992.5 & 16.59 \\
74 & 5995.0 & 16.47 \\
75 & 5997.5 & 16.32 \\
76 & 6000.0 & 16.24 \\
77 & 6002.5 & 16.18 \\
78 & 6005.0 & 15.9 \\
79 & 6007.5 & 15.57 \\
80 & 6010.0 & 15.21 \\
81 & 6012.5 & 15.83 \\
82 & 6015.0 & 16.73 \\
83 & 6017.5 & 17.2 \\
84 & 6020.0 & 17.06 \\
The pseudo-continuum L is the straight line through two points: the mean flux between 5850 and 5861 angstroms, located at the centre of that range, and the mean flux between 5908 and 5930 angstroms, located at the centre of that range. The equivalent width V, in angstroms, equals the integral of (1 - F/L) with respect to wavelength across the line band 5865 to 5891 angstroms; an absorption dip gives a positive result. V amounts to 1.0 angstroms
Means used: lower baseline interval 17.1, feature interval 16.2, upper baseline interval 16.3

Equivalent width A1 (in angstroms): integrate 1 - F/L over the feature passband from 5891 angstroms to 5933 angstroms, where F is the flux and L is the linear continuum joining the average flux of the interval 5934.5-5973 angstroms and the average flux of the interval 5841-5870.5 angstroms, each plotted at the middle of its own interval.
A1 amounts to 3.5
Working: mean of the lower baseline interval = 16.9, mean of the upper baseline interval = 17.1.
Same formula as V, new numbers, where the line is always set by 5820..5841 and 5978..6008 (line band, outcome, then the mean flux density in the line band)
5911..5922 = 0.4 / 16.4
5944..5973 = -0.7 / 17.1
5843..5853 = 0.1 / 17.5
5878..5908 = 4.0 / 15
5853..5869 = 1.0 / 16.5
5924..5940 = 0.3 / 16.6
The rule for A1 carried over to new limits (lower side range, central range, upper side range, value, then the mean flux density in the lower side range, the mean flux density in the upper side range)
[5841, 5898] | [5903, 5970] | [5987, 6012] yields -2.1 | 16.2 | 16.1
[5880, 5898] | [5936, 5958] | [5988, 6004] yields -2.0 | 14.5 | 16.4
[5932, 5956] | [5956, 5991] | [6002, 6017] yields -1.2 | 16.9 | 16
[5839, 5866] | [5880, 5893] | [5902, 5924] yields 1.2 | 17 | 16.2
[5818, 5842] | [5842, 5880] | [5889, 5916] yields -0.8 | 17.8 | 15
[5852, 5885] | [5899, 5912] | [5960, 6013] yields 0.8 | 16.7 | 16.6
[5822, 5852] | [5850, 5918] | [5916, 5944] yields 4.8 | 17.7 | 16.5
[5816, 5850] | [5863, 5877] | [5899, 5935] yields 0.3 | 17.7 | 16.1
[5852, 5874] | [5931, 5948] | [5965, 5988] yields -0.1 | 16.6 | 17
